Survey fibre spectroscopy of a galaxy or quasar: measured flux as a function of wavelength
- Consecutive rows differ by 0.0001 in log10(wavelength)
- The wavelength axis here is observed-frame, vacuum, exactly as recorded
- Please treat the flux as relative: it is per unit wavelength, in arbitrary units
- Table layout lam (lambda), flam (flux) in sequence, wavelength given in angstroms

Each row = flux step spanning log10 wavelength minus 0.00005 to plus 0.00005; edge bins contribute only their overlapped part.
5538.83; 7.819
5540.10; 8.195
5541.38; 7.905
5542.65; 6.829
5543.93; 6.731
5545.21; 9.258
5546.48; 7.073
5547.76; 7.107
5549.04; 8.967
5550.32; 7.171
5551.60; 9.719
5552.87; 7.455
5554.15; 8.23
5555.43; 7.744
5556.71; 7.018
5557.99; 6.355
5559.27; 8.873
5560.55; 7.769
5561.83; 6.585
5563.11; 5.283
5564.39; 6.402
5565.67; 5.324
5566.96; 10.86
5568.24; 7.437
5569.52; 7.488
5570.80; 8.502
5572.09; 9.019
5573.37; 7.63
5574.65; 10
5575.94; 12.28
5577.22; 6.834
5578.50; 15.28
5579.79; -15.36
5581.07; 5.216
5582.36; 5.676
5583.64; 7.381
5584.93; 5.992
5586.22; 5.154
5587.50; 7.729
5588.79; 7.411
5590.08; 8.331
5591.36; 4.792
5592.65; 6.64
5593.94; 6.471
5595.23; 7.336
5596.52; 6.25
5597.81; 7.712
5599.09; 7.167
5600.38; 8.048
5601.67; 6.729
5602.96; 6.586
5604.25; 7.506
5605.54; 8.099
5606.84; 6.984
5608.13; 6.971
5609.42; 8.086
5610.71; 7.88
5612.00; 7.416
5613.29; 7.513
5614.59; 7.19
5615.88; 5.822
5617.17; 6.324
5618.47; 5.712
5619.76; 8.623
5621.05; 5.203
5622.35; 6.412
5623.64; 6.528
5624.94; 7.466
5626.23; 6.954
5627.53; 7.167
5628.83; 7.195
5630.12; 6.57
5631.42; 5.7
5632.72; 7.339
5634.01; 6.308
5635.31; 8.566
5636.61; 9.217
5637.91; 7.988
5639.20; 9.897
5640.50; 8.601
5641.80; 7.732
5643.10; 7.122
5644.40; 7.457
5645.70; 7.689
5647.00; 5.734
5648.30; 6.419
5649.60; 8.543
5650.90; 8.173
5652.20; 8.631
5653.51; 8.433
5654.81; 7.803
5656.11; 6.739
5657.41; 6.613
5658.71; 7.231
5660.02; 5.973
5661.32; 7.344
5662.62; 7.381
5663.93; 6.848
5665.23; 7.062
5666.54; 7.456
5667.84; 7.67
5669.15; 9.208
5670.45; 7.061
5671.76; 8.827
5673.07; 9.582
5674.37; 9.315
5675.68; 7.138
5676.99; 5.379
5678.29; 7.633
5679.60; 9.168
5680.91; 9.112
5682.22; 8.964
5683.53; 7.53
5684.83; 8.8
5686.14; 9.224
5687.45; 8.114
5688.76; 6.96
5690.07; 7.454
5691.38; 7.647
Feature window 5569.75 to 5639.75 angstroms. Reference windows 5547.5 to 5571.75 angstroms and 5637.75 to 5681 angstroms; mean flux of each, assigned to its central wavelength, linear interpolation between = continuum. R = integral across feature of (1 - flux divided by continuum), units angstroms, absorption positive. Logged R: 6.14 angstroms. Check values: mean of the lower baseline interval 7.62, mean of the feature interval 6.99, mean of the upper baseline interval 7.71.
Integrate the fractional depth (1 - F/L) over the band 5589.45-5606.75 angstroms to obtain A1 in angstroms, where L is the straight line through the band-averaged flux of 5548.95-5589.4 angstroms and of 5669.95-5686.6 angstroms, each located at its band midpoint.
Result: 0.8 angstroms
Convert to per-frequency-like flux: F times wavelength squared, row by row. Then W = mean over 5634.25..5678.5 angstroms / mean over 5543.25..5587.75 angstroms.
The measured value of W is 1.12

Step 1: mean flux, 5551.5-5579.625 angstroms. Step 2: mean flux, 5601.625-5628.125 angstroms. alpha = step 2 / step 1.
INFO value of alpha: 0.89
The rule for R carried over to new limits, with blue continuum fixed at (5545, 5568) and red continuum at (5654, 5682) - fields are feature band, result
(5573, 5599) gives 4.0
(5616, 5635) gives 2.4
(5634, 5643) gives -0.9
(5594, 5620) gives 1.6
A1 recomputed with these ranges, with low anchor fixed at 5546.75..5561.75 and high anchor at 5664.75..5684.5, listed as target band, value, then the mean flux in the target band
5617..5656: 3.0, 7.39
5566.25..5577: -1.7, 9.04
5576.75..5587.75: 4.4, 4.75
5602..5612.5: 0.7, 7.42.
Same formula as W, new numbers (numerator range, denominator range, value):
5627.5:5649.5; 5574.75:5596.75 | 1.24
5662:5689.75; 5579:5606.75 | 1.41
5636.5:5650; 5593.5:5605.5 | 1.11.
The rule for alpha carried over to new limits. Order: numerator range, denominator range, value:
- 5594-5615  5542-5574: 0.96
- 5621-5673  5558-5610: 1.07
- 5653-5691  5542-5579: 0.96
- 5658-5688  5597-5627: 1.12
